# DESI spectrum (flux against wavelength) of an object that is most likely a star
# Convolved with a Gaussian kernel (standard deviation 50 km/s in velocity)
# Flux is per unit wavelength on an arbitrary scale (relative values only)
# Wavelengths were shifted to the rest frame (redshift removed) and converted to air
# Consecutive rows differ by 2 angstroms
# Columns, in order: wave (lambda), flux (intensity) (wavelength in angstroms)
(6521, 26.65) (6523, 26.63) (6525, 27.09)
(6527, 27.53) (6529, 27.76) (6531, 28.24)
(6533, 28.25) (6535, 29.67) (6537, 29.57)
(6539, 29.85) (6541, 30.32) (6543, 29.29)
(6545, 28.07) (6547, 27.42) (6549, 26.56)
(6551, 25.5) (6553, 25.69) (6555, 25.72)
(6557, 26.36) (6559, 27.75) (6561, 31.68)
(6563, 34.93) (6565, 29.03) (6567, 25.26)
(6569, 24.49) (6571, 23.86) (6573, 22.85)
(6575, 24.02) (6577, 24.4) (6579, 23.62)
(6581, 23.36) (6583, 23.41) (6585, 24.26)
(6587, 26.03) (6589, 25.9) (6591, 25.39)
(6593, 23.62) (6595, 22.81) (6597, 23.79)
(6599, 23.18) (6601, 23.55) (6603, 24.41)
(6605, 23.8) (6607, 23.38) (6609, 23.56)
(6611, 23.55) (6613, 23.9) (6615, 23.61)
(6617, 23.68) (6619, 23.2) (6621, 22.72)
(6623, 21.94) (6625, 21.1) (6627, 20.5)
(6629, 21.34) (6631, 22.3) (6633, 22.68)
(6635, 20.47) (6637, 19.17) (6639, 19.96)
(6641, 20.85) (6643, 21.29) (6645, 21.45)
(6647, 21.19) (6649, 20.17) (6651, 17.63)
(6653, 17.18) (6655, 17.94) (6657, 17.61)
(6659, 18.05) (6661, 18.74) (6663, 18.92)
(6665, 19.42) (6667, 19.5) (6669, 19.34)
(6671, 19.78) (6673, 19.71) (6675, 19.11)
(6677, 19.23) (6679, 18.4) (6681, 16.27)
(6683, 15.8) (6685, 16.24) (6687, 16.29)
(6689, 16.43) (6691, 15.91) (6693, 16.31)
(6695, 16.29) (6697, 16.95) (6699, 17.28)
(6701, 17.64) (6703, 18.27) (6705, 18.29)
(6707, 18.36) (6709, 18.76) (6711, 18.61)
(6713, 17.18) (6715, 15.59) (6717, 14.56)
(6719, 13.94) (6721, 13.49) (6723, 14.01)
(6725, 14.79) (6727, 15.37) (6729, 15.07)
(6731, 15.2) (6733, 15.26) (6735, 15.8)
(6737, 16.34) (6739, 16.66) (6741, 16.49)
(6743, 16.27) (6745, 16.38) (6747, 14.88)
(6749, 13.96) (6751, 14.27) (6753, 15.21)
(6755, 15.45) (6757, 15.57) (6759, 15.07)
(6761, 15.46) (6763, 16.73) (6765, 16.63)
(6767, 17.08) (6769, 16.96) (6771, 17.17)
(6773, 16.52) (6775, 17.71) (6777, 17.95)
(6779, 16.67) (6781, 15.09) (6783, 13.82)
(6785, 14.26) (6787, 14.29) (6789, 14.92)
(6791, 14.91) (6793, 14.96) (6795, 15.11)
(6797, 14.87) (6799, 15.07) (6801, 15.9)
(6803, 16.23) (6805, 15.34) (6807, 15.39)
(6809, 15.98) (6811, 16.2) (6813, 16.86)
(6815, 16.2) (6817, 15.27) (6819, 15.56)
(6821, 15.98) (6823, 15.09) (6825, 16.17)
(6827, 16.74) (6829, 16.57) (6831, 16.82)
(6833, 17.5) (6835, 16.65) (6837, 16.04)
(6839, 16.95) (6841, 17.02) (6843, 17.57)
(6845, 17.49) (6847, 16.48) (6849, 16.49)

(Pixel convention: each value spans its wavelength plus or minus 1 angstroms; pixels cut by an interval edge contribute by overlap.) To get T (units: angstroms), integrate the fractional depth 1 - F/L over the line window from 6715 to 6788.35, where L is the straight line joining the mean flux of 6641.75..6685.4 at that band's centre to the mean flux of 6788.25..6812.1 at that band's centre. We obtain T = 4.6 angstroms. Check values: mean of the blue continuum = 18.8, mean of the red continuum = 15.4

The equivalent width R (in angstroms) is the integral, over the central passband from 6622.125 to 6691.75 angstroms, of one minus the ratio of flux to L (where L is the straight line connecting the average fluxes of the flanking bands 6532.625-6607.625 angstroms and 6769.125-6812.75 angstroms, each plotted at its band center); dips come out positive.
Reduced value 8.9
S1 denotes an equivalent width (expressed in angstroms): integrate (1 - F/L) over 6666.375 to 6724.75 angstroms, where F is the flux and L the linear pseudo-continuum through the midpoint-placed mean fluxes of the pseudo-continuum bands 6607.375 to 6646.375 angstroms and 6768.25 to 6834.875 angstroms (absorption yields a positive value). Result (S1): 7.42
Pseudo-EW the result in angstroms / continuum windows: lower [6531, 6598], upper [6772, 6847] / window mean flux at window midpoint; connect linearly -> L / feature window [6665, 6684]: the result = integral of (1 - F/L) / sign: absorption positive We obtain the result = 2.8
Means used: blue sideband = 26.5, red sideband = 16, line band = 18.6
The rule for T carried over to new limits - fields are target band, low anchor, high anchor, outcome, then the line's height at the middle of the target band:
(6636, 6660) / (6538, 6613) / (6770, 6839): 3.41 angstroms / 22.6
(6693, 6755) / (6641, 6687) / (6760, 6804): 4.48 angstroms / 17.3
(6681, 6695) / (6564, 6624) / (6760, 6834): 2.83 angstroms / 20.3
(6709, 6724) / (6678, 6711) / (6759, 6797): 1.11 angstroms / 16.8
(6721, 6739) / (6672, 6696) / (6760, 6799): 1.42 angstroms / 16.5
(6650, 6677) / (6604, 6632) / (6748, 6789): 2.51 angstroms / 20.6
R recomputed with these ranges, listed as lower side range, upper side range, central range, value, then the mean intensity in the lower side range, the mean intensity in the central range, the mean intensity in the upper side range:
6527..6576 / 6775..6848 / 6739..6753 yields 2.6 angstroms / 27.6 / 15.5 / 16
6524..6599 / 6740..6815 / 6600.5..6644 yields 2.2 angstroms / 26.5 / 22.3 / 15.7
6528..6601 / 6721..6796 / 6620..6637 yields 1.0 angstroms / 26.4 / 21.5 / 15.6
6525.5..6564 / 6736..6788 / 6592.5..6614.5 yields 1.2 angstroms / 28.4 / 23.6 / 15.9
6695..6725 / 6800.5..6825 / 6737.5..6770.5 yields 0.8 angstroms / 16.6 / 15.8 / 15.8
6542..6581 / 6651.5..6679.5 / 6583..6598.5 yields 0.0 angstroms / 26.6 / 24.4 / 18.8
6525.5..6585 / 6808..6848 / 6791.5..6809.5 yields 2.2 angstroms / 27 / 15.4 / 16.5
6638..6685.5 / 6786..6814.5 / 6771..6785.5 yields -0.1 angstroms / 18.9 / 16.1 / 15.4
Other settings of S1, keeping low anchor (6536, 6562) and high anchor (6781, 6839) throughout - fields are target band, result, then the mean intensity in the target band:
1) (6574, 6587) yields 1.2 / 24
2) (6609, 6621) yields 0.7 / 23.5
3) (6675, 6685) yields 2.0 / 17.5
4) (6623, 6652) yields 3.7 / 20.8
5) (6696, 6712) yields 2.0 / 18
